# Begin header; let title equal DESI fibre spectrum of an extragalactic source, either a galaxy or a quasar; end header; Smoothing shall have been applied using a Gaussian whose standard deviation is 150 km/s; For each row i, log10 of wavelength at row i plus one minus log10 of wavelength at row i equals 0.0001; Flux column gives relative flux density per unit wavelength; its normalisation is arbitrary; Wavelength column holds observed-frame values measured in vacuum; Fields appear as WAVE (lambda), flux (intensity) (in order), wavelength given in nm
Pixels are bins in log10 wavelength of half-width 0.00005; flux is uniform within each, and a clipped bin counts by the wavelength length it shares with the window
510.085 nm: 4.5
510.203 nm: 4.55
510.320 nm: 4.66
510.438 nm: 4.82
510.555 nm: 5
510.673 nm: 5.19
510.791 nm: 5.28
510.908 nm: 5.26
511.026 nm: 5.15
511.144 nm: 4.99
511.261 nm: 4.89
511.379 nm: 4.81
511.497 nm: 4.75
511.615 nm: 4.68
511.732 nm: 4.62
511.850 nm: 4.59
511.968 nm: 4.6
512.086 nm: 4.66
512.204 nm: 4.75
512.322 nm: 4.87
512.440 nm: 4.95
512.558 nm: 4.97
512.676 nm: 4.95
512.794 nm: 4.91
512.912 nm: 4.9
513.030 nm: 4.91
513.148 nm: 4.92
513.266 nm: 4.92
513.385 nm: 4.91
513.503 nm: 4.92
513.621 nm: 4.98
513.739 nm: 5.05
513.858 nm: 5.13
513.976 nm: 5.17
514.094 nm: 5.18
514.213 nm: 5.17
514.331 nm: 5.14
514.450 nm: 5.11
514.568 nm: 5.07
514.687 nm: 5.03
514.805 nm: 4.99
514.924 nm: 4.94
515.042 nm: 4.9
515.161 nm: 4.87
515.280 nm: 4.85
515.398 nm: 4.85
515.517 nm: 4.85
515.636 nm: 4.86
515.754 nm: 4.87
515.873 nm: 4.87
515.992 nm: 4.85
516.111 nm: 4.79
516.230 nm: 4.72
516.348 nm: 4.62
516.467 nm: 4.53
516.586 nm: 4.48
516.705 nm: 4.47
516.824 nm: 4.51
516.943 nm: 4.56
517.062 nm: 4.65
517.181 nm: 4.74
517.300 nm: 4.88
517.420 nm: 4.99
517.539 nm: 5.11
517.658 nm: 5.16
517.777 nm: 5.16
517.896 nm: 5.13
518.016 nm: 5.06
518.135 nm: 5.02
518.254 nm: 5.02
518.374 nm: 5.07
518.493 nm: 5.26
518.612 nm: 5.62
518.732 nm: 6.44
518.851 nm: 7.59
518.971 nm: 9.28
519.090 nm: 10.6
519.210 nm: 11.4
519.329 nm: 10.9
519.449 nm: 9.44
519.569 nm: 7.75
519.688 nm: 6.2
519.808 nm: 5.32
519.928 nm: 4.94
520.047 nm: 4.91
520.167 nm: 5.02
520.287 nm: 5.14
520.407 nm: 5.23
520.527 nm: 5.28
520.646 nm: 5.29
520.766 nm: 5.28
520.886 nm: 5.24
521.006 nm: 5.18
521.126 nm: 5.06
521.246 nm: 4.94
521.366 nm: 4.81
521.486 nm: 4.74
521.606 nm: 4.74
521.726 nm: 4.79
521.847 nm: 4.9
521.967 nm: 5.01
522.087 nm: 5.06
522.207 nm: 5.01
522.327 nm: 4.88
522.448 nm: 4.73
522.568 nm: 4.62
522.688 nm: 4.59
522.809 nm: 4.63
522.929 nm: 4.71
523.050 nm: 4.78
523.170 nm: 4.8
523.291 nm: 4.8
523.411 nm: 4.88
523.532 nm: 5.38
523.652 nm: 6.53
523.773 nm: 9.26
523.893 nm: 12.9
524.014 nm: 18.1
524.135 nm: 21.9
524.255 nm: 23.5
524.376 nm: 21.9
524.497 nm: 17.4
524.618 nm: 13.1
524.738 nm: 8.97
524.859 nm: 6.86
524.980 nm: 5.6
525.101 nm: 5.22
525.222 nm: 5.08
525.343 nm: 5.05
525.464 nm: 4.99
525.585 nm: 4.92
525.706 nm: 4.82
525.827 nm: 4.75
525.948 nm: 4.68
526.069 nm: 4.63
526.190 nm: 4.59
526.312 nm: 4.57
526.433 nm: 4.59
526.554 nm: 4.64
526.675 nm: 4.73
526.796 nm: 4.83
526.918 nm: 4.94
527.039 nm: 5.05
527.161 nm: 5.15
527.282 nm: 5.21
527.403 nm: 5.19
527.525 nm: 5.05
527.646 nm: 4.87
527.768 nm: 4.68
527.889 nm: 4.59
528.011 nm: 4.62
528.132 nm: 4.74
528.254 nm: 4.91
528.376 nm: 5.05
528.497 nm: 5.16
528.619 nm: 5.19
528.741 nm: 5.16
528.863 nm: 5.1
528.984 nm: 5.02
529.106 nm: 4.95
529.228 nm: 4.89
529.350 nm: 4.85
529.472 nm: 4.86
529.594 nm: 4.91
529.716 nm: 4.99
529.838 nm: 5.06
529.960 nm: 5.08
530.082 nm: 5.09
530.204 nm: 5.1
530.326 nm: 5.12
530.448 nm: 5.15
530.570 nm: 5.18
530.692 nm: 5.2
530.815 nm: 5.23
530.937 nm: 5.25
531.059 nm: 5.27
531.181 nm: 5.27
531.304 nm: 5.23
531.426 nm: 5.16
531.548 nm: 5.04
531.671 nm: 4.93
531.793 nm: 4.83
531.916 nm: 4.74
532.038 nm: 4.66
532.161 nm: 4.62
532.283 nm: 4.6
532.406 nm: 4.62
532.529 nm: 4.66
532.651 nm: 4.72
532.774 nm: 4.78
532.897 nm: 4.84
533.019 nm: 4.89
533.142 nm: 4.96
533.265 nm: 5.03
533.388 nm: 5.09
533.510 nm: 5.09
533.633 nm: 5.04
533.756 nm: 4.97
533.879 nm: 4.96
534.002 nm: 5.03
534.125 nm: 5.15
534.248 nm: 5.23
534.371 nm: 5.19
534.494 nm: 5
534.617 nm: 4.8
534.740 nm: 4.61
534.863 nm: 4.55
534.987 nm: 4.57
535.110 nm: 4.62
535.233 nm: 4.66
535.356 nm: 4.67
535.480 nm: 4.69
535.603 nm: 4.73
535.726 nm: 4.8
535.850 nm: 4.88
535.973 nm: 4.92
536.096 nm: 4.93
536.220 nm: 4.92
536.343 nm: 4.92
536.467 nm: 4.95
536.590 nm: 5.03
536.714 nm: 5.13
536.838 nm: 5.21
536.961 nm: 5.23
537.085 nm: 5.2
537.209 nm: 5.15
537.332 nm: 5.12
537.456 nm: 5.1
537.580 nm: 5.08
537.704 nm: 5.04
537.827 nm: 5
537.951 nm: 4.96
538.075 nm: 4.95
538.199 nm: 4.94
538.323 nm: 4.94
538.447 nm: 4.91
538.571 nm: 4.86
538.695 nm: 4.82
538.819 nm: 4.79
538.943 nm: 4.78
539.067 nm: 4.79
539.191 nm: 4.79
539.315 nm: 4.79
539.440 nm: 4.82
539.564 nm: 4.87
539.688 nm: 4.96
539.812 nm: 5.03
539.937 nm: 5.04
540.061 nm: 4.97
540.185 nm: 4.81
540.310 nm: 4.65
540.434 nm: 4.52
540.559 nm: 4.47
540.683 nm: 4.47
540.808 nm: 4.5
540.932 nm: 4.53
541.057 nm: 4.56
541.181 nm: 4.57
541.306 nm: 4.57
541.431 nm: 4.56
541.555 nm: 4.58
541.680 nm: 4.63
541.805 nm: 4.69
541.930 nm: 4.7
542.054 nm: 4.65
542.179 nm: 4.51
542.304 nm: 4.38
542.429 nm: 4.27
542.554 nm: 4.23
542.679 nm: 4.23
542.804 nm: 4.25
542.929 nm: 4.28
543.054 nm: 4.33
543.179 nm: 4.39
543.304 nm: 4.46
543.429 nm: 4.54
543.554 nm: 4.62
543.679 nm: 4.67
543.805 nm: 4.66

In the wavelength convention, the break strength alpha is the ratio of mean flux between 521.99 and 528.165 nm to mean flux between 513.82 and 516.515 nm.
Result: 1.41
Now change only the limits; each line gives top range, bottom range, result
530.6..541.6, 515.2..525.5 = 0.74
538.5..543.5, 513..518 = 0.94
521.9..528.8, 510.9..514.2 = 1.38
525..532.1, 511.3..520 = 0.92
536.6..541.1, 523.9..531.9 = 0.76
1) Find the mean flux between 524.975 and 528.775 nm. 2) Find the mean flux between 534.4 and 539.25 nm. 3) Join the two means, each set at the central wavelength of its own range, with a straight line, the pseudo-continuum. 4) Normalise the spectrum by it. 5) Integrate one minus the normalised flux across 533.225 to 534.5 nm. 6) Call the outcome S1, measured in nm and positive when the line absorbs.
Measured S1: -0.05 nm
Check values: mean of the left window 4.9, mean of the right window 4.9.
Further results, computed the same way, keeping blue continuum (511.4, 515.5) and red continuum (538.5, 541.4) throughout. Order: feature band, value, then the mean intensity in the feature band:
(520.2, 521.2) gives -0.069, 5.2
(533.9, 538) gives -0.154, 4.94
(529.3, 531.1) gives -0.108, 5.09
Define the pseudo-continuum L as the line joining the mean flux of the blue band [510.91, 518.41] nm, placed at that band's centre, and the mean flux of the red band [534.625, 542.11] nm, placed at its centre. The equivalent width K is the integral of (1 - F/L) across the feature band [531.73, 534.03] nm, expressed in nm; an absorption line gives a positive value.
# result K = 0.00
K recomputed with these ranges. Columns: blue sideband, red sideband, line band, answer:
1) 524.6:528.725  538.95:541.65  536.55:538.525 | -0.10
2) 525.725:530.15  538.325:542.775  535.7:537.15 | -0.08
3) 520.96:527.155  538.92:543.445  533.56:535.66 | 0.25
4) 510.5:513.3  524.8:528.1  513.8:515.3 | -0.04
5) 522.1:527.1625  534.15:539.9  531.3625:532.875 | 0.29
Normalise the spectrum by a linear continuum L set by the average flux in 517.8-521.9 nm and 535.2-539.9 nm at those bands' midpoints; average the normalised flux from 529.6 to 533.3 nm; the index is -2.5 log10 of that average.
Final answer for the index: 0.074 mag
